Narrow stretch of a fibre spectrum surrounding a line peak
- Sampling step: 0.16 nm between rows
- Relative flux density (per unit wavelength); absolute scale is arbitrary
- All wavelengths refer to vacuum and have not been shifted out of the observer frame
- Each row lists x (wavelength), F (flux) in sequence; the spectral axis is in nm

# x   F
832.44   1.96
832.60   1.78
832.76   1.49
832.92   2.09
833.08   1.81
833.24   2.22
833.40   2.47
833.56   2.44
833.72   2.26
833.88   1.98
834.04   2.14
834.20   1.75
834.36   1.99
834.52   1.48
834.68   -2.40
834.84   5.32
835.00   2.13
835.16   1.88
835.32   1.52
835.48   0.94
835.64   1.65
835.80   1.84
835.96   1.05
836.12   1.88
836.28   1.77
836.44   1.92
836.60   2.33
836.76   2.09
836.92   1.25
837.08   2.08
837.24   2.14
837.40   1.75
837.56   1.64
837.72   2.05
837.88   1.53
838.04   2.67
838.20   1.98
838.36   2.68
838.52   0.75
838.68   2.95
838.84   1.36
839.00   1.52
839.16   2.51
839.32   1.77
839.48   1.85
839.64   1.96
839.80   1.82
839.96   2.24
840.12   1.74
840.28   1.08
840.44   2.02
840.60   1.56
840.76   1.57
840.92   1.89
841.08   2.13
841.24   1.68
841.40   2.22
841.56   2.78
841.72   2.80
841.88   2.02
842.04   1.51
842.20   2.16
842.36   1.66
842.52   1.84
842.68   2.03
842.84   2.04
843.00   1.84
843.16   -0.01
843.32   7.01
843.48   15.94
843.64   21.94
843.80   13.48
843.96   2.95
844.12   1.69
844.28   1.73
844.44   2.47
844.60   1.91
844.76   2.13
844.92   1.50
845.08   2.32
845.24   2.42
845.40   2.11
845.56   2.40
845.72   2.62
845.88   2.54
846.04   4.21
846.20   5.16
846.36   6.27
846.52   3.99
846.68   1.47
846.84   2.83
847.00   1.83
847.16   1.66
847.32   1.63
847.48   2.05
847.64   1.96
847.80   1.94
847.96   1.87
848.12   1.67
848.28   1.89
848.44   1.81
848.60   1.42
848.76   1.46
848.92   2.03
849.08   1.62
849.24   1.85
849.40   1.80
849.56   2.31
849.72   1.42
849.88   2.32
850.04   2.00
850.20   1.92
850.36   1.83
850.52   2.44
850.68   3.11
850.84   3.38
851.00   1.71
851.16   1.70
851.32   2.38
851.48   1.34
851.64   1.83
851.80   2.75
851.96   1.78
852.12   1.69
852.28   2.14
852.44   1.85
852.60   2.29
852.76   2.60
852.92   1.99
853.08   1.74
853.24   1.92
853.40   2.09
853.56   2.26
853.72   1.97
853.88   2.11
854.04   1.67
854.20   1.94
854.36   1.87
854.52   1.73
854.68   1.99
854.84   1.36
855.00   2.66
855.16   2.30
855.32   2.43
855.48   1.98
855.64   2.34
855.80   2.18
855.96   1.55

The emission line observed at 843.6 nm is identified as Halpha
